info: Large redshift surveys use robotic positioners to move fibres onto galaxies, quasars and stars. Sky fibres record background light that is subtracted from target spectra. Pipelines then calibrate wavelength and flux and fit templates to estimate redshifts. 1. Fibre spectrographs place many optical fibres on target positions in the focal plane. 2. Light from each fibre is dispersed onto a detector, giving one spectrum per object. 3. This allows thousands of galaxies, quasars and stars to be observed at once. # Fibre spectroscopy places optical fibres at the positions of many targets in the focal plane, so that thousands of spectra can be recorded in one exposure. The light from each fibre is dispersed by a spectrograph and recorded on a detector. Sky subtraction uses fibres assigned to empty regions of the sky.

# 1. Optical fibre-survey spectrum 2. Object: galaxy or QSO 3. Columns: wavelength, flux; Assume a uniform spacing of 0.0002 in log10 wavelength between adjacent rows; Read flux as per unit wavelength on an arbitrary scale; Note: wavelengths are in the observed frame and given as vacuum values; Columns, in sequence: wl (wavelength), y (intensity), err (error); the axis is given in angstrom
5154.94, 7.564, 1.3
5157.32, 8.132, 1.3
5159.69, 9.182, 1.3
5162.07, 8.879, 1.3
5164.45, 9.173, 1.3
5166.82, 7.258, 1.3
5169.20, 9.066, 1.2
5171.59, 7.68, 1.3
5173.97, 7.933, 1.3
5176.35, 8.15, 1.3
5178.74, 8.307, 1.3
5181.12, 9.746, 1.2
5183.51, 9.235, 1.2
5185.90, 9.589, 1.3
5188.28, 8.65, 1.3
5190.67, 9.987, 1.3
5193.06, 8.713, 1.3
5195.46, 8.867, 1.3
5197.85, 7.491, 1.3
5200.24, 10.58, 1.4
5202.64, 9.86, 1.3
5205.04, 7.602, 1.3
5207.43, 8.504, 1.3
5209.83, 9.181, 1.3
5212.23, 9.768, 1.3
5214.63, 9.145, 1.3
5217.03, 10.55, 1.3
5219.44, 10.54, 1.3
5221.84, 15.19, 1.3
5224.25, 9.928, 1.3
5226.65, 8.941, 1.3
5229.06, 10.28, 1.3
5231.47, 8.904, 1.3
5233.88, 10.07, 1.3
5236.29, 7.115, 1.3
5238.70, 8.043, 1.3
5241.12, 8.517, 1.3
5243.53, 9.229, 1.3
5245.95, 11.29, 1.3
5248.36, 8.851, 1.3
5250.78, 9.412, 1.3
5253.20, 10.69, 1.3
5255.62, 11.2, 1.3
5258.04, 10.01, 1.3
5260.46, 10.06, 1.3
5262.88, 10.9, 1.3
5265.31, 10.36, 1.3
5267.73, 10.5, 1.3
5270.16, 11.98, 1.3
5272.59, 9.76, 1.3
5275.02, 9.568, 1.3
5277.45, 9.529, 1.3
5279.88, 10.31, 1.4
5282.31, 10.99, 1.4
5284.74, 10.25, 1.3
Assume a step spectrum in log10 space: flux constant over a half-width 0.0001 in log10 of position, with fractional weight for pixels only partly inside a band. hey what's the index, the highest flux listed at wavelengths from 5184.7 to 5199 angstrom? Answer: 9.987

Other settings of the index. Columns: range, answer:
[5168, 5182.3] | 9.746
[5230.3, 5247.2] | 11.29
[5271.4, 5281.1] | 10.31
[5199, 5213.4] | 10.58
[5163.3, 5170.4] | 9.173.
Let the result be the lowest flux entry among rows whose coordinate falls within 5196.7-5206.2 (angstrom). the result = 7.491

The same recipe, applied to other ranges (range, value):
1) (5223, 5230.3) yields 8.941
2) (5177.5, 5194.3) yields 8.307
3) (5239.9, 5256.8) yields 8.517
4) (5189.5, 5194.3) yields 8.713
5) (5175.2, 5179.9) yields 8.15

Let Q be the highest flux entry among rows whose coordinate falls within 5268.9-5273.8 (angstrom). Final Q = 11.98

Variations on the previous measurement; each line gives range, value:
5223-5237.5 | 10.28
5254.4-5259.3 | 11.2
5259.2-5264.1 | 10.9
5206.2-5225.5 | 15.19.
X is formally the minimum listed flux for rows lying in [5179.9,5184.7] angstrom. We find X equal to 9.235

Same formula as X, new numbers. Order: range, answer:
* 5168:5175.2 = 7.68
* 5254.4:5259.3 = 10.01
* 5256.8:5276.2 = 9.568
